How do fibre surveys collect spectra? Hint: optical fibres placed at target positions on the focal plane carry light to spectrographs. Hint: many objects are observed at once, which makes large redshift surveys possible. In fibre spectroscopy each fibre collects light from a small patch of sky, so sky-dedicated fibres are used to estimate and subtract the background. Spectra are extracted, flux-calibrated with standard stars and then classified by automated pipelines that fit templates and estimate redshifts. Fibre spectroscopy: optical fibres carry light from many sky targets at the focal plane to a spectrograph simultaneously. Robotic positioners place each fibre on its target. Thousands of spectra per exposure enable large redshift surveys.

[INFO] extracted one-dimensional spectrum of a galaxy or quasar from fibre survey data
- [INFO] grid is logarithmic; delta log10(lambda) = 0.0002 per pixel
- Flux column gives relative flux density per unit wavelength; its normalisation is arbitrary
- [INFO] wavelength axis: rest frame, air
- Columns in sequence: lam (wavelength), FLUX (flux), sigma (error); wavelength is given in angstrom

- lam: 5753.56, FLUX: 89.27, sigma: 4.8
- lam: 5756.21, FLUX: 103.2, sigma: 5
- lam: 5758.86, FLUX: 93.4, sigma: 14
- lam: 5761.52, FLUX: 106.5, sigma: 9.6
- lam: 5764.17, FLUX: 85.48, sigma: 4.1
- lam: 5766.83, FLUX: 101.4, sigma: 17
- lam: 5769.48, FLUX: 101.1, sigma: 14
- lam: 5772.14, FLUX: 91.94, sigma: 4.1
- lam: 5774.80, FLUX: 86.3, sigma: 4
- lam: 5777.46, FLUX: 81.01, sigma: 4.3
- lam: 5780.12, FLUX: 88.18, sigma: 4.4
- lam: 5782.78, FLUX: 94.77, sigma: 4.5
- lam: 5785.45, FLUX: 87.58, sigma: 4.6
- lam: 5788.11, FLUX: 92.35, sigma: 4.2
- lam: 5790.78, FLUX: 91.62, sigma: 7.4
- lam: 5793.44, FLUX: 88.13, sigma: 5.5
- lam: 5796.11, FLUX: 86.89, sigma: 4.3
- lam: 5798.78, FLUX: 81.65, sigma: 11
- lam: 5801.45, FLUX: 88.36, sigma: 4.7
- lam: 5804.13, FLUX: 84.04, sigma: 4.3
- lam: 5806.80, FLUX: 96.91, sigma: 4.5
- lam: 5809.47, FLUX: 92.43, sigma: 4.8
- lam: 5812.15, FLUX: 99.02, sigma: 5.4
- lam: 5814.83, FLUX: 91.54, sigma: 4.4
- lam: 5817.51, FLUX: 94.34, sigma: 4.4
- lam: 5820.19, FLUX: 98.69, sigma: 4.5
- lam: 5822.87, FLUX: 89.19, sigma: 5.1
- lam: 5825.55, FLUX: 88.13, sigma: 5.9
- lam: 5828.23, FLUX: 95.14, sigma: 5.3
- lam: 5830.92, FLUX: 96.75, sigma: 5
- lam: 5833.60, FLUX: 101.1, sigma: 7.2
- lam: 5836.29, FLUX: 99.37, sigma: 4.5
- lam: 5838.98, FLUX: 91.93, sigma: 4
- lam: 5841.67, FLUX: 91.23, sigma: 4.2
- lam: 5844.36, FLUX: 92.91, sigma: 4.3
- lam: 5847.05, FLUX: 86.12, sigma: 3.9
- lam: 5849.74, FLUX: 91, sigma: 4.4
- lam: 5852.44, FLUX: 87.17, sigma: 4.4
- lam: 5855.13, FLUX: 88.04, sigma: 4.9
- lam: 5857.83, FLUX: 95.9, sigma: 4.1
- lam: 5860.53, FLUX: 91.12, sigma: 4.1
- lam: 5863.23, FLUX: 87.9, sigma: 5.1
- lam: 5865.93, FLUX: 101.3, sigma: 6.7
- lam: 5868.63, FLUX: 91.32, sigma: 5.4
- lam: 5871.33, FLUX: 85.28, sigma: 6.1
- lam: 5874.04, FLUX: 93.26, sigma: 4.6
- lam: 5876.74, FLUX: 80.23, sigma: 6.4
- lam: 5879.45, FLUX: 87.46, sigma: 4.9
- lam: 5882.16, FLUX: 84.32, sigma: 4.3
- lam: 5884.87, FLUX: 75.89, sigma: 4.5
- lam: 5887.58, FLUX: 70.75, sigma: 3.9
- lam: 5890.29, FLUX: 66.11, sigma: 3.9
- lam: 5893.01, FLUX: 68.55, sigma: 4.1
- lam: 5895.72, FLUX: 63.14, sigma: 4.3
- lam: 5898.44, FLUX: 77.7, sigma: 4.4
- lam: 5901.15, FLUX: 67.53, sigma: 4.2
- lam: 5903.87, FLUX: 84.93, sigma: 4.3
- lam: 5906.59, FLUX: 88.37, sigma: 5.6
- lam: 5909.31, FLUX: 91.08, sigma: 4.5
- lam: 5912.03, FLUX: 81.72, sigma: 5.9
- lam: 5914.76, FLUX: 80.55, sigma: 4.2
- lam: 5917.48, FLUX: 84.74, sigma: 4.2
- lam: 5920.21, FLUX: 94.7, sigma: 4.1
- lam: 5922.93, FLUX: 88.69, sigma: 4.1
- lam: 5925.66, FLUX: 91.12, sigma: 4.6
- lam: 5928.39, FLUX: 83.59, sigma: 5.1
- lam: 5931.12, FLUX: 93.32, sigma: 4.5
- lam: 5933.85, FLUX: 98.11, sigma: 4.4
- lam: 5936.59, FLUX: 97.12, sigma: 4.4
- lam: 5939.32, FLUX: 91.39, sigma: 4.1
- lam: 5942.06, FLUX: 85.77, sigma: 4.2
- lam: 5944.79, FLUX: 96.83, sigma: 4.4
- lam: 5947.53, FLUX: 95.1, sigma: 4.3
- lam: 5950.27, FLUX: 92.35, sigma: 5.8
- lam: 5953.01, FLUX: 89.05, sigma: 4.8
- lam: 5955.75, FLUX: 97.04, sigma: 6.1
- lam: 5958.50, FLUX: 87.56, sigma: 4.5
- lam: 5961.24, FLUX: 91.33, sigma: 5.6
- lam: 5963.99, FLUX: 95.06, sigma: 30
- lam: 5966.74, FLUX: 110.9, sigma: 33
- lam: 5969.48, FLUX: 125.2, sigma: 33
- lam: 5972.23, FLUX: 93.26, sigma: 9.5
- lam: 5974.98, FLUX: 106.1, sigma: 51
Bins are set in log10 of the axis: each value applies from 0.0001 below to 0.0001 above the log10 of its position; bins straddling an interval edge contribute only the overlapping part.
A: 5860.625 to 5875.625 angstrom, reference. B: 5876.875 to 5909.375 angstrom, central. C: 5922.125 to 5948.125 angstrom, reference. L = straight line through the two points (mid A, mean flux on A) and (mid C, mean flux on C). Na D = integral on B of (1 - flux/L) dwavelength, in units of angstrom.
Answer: 5.3 angstrom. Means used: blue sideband 91.6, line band 76.7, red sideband 92.1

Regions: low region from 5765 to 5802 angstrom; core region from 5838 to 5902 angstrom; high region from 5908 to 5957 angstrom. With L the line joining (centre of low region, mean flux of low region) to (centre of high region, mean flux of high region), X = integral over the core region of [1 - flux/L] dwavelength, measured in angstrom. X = 4.5 angstrom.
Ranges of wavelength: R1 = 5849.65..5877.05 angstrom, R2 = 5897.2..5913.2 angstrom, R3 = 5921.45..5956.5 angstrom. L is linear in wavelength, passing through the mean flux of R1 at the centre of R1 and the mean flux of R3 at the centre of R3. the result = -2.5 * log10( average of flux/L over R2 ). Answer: 0.12 mag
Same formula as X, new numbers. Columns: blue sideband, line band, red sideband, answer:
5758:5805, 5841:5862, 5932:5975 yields 0.61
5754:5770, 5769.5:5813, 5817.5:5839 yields 3.14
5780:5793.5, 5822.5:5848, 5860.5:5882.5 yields -0.99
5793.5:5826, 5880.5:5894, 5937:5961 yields 2.65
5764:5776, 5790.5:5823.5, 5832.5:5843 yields 1.38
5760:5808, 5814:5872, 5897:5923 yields -3.41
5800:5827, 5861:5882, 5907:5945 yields 0.37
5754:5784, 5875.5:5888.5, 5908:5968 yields 1.74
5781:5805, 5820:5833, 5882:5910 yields -1.44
